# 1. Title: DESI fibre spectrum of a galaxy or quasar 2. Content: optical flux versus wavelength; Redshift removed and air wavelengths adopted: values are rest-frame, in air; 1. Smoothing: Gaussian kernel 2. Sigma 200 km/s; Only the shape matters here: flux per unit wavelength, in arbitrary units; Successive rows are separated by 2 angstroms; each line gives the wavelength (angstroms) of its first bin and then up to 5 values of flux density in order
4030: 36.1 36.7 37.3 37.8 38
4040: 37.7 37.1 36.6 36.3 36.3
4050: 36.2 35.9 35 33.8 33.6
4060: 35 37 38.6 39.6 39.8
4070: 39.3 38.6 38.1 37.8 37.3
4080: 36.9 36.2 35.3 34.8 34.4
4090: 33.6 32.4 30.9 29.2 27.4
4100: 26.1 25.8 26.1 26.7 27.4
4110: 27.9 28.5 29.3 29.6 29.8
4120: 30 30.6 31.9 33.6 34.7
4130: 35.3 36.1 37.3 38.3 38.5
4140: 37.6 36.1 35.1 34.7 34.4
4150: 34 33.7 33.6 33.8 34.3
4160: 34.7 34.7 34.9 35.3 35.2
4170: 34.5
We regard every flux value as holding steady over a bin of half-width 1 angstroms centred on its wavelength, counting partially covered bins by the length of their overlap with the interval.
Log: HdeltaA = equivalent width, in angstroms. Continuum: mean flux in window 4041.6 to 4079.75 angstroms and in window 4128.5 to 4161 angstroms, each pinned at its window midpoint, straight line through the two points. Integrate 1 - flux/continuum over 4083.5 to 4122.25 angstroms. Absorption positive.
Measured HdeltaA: 7.0 angstroms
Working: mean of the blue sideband 36.9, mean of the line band 29.7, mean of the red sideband 35.5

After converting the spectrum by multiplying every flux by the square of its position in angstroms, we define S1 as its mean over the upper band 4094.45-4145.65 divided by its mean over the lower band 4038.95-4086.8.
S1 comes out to 0.88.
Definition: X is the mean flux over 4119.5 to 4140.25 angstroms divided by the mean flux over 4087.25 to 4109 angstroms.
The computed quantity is 1.2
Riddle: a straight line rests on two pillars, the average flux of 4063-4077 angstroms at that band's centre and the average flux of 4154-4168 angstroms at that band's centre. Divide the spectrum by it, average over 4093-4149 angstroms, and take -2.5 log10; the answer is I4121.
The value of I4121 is 0.147 mag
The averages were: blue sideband 38.8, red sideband 34.6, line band 31.7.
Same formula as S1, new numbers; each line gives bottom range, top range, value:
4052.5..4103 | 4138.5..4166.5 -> 1.04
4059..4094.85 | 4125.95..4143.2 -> 1.03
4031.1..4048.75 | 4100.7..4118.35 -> 0.78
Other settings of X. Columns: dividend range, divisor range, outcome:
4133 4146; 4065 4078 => 0.95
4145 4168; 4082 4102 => 1.09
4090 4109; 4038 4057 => 0.78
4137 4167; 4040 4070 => 0.96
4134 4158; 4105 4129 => 1.18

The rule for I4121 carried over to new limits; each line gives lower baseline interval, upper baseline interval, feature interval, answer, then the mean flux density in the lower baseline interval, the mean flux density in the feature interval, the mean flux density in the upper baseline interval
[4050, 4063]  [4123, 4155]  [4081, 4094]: 0.03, 35.1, 34.2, 35.3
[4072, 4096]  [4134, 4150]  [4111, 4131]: 0.15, 35.1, 31.3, 36.3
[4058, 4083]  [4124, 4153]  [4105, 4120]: 0.26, 37.7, 28.6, 35.5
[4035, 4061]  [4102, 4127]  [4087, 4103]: 0.04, 36.1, 30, 29.1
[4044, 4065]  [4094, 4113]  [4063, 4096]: -0.15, 35.8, 36.3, 27.4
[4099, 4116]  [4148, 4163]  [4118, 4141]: -0.14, 27.4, 34.7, 34.1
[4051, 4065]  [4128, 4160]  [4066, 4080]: -0.09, 35.6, 38.4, 35.5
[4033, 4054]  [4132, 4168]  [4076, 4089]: 0.01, 36.8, 36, 35.4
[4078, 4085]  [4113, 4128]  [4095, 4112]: 0.22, 36.3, 27.2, 31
